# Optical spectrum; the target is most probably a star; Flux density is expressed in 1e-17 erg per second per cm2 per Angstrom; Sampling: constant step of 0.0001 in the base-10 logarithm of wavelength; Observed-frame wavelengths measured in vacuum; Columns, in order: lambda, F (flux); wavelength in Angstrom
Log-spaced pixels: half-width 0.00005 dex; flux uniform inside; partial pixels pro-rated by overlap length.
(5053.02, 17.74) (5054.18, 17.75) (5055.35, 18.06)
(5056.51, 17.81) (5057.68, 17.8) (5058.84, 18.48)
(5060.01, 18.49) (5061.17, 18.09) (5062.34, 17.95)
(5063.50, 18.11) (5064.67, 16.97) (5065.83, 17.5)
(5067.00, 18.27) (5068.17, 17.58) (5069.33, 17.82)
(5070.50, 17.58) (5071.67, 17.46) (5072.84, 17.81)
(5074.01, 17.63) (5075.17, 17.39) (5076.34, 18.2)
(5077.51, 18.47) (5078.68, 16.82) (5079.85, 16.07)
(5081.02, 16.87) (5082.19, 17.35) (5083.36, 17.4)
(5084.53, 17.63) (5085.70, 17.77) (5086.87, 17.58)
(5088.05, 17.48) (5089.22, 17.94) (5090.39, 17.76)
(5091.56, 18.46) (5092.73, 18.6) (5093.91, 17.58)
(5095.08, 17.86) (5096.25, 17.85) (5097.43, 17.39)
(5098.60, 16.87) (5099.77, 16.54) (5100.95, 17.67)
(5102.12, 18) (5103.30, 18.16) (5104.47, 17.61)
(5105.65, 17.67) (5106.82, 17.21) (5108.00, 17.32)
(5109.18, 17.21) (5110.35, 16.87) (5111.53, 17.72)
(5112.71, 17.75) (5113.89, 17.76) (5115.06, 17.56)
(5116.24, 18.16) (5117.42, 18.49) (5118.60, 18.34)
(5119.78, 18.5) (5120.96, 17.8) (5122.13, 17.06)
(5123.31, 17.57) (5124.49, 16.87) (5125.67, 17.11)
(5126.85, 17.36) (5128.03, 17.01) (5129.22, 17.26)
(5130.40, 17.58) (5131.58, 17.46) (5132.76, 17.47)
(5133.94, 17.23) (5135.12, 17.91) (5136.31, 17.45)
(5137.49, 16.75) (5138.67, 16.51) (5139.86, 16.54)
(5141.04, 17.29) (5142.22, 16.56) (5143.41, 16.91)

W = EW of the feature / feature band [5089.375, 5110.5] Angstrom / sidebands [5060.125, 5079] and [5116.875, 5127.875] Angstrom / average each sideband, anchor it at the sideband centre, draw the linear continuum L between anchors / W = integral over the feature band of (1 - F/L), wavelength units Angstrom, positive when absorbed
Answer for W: 0.11 Angstrom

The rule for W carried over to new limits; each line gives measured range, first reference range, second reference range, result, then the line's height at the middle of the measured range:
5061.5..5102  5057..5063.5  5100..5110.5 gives 0.56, 17.8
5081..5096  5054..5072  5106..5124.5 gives 0.01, 17.8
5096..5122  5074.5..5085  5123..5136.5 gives -0.44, 17.4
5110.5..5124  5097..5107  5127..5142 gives -0.39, 17.3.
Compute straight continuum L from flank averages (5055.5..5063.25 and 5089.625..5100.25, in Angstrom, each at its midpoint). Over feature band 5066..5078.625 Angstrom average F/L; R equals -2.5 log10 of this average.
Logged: 0.01 mag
